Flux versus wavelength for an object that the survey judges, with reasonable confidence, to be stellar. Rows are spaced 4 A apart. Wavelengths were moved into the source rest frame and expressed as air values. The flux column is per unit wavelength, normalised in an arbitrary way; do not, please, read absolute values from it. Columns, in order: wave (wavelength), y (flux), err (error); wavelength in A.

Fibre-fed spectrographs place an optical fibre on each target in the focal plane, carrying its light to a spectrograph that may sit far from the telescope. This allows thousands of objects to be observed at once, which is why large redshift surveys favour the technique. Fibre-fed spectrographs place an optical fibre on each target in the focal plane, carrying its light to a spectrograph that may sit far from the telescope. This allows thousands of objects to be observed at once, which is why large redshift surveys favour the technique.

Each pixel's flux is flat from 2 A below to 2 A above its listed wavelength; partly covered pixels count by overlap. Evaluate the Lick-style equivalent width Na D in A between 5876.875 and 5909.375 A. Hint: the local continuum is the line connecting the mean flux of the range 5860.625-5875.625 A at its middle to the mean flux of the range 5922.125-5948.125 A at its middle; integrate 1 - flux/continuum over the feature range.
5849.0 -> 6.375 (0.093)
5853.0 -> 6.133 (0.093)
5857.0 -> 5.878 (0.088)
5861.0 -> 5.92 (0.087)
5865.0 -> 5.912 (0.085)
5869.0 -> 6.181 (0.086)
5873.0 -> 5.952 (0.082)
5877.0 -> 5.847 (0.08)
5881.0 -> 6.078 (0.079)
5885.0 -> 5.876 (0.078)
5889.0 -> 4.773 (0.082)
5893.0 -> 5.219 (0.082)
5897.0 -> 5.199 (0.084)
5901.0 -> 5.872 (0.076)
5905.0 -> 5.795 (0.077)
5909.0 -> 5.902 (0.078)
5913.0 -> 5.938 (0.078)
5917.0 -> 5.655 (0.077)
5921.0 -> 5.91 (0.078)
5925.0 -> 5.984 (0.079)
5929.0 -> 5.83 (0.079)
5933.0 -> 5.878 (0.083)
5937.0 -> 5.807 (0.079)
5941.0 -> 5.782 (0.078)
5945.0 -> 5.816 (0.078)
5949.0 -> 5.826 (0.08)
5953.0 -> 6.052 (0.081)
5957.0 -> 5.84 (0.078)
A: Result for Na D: 1.9 A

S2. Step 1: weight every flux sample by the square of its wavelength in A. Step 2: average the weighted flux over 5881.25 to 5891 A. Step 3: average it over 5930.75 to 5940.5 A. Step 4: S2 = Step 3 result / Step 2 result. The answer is 1.1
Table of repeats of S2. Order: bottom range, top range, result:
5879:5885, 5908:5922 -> 0.98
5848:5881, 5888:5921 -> 0.94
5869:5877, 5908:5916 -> 1.00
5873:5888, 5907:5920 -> 1.01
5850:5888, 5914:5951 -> 1.00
